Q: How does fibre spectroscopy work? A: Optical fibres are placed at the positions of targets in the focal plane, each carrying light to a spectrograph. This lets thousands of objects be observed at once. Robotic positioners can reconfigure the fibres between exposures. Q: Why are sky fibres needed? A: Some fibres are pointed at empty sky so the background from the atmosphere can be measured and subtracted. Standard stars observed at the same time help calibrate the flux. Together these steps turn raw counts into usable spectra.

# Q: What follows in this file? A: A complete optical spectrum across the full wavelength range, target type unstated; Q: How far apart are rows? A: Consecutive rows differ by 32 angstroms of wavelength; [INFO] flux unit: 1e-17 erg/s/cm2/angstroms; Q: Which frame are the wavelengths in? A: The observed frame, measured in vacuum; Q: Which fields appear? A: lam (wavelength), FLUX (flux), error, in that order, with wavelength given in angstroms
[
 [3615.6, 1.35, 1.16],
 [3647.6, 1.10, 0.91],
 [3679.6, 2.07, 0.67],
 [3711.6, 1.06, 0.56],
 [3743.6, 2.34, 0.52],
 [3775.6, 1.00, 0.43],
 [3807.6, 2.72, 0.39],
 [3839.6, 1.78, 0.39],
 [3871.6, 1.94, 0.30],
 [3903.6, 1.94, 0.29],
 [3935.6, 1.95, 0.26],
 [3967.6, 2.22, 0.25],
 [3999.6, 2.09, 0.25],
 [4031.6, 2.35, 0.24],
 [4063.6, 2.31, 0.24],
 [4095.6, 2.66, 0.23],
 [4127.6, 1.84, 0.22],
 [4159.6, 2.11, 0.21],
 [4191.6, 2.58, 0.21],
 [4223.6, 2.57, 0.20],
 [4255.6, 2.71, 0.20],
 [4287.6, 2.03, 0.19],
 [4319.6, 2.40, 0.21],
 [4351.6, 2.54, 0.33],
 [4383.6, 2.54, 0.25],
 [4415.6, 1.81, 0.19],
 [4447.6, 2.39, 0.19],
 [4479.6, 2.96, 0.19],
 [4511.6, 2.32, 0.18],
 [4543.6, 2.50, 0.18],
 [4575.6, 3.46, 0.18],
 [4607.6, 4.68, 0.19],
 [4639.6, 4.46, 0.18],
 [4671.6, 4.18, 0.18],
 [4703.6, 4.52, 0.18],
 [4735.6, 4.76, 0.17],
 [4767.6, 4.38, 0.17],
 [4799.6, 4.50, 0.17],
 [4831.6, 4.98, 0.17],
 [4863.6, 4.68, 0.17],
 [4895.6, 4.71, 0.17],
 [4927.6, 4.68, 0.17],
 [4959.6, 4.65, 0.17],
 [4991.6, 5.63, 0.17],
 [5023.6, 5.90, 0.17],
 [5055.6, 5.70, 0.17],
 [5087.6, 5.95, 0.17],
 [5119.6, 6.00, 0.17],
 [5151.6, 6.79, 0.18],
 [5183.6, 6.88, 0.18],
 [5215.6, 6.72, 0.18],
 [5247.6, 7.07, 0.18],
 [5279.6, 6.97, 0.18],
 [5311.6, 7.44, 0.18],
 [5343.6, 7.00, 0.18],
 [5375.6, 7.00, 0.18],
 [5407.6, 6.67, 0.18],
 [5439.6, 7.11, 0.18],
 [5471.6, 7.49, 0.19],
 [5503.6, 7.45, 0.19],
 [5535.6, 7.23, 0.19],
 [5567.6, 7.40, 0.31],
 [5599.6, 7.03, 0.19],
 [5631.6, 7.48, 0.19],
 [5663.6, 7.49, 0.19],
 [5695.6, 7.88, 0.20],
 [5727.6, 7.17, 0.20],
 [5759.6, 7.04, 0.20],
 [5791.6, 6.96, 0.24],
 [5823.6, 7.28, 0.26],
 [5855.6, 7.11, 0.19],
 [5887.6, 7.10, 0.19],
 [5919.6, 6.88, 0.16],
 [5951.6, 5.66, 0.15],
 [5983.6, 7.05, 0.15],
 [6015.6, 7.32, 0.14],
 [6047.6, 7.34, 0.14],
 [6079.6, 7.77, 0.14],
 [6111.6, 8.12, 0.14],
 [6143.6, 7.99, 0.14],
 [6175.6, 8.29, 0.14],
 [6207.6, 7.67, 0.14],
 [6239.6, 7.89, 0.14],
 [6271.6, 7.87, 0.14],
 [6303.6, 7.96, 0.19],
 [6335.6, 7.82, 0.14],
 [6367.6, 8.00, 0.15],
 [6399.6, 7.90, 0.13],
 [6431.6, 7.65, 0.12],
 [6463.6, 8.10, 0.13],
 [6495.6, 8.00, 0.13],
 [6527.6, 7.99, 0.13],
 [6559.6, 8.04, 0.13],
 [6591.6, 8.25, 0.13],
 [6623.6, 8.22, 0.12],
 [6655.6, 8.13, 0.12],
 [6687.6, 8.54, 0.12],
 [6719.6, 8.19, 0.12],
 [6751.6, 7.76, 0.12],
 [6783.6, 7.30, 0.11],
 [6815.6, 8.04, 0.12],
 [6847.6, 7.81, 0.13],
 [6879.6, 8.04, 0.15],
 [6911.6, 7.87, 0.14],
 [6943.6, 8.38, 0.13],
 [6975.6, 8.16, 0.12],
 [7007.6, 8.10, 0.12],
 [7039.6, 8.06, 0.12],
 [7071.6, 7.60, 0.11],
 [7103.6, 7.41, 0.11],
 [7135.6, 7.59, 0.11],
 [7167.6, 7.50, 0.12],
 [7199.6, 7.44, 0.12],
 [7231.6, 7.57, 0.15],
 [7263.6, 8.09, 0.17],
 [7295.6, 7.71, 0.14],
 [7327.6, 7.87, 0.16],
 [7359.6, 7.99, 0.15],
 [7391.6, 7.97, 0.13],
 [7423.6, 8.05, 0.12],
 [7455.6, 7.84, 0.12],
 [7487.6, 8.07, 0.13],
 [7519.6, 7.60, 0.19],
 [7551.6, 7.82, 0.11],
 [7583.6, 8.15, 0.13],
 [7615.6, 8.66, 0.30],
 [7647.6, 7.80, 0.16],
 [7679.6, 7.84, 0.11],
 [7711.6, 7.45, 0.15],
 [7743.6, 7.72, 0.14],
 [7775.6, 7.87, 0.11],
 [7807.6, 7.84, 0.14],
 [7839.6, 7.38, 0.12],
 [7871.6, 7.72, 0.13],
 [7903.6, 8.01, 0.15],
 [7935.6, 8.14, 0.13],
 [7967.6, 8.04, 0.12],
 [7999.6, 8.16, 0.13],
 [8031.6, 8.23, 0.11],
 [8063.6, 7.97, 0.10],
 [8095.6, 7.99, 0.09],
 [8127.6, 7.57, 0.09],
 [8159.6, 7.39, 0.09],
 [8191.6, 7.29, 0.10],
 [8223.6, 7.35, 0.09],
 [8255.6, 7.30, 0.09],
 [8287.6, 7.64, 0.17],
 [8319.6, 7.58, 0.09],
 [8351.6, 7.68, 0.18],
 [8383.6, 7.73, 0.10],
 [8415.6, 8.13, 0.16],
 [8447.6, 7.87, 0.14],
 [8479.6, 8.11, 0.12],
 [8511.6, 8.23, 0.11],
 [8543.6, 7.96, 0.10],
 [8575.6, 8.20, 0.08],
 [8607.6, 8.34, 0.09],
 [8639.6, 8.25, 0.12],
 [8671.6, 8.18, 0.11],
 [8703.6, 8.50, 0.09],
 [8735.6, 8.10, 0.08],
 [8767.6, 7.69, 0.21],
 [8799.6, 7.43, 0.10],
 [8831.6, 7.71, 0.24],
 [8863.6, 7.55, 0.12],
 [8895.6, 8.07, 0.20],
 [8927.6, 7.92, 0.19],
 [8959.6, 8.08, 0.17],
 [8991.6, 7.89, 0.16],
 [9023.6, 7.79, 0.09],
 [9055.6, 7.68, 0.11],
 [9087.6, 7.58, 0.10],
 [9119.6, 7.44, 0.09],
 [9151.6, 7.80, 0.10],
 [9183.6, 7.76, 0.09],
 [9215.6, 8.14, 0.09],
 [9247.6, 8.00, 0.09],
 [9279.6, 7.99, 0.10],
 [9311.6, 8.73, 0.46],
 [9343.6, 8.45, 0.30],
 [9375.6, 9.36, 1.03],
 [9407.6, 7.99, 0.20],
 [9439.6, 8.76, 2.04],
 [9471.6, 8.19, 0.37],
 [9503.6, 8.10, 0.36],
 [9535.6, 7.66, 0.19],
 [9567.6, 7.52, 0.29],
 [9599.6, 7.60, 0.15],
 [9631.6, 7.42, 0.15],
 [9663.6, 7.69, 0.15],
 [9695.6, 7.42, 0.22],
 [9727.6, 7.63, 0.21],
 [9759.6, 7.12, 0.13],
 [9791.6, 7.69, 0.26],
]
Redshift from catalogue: 0.149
